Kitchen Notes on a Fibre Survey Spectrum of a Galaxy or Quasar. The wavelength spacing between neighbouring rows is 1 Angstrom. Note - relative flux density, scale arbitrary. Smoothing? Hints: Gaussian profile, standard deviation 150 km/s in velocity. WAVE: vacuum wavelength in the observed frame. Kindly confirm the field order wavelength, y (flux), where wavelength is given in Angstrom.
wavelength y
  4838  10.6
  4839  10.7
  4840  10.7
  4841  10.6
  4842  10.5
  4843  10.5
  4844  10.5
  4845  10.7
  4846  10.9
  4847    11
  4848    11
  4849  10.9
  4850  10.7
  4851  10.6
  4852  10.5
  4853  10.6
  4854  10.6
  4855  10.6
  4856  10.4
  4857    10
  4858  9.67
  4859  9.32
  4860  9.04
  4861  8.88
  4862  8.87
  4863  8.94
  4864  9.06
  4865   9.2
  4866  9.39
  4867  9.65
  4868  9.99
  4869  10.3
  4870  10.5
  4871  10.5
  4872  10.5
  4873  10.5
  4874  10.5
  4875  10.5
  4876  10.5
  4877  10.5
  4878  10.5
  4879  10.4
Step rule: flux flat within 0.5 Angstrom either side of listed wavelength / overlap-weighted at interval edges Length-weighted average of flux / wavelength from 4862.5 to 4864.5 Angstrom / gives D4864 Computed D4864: 9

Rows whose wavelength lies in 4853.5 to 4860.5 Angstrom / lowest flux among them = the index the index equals 9.04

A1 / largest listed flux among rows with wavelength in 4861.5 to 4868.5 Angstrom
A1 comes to 9.99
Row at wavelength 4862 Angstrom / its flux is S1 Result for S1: 8.87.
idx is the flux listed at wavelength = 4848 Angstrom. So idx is 11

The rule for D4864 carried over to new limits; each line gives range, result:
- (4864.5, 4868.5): 9.56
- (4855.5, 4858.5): 10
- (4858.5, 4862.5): 9.03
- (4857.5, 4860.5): 9.34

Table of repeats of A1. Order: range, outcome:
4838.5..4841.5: 10.7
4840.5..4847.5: 11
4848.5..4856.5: 10.9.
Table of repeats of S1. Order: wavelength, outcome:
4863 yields 8.94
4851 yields 10.6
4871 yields 10.5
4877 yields 10.5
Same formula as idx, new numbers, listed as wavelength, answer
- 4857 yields 10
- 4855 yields 10.6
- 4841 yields 10.6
